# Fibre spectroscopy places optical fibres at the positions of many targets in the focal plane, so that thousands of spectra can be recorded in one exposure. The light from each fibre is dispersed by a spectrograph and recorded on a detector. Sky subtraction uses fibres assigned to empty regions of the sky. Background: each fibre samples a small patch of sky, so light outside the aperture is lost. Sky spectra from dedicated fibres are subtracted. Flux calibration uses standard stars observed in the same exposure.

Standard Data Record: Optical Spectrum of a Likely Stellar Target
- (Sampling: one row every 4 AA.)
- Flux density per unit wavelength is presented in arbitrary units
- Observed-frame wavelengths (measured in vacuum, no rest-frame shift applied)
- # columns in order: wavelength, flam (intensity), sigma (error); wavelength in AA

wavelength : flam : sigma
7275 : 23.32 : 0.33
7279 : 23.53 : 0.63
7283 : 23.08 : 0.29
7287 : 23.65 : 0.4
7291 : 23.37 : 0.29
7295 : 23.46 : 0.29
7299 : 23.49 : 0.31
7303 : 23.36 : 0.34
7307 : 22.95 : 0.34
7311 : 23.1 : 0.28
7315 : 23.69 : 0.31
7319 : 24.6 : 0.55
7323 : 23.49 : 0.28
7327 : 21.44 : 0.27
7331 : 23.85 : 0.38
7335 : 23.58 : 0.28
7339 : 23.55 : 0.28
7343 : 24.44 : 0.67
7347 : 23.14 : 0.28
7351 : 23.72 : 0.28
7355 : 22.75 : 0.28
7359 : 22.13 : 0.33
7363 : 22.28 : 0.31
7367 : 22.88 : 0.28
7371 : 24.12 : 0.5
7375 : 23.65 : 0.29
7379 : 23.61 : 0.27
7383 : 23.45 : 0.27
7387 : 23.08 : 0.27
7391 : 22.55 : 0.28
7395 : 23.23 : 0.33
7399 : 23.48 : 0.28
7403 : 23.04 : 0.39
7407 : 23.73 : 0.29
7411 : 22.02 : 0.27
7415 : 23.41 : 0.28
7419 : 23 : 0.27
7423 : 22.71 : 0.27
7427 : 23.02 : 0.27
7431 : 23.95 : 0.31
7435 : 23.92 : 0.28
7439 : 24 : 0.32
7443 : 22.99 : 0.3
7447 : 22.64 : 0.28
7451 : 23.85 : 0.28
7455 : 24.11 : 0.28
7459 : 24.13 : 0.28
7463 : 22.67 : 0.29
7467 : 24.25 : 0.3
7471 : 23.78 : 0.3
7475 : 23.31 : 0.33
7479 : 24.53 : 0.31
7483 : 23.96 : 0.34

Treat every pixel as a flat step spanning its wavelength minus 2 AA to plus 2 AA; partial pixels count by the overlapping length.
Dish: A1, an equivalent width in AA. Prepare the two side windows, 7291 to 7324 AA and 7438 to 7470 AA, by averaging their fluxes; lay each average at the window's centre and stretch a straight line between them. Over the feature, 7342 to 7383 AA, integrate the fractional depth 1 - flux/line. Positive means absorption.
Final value 0.49 AA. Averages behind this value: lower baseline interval 23.5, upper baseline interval 23.6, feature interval 23.3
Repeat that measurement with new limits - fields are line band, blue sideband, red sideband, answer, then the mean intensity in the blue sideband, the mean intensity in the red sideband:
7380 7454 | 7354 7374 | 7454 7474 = 0.3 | 22.9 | 23.7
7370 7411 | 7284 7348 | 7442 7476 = 0.3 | 23.4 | 23.5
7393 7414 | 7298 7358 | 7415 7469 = 0.3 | 23.4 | 23.5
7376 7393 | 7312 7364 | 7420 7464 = 0.1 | 23.3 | 23.5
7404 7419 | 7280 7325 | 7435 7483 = 0.4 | 23.5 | 23.7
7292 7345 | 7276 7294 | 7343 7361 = -0.5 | 23.4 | 23.1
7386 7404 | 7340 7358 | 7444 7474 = 0.3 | 23.4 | 23.6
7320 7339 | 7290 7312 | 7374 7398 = 0.1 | 23.3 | 23.3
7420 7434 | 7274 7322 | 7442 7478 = 0.2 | 23.5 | 23.6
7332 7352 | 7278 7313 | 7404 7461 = -0.3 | 23.3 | 23.4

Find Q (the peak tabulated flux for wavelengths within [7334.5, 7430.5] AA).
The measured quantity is 24.44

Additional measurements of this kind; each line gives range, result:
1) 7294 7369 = 24.6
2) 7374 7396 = 23.65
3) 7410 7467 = 24.25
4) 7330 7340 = 23.85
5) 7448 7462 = 24.13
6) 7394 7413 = 23.73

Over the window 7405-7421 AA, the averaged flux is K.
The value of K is 23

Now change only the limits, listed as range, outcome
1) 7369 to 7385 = 23.7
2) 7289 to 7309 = 23.3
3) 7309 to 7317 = 23.4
